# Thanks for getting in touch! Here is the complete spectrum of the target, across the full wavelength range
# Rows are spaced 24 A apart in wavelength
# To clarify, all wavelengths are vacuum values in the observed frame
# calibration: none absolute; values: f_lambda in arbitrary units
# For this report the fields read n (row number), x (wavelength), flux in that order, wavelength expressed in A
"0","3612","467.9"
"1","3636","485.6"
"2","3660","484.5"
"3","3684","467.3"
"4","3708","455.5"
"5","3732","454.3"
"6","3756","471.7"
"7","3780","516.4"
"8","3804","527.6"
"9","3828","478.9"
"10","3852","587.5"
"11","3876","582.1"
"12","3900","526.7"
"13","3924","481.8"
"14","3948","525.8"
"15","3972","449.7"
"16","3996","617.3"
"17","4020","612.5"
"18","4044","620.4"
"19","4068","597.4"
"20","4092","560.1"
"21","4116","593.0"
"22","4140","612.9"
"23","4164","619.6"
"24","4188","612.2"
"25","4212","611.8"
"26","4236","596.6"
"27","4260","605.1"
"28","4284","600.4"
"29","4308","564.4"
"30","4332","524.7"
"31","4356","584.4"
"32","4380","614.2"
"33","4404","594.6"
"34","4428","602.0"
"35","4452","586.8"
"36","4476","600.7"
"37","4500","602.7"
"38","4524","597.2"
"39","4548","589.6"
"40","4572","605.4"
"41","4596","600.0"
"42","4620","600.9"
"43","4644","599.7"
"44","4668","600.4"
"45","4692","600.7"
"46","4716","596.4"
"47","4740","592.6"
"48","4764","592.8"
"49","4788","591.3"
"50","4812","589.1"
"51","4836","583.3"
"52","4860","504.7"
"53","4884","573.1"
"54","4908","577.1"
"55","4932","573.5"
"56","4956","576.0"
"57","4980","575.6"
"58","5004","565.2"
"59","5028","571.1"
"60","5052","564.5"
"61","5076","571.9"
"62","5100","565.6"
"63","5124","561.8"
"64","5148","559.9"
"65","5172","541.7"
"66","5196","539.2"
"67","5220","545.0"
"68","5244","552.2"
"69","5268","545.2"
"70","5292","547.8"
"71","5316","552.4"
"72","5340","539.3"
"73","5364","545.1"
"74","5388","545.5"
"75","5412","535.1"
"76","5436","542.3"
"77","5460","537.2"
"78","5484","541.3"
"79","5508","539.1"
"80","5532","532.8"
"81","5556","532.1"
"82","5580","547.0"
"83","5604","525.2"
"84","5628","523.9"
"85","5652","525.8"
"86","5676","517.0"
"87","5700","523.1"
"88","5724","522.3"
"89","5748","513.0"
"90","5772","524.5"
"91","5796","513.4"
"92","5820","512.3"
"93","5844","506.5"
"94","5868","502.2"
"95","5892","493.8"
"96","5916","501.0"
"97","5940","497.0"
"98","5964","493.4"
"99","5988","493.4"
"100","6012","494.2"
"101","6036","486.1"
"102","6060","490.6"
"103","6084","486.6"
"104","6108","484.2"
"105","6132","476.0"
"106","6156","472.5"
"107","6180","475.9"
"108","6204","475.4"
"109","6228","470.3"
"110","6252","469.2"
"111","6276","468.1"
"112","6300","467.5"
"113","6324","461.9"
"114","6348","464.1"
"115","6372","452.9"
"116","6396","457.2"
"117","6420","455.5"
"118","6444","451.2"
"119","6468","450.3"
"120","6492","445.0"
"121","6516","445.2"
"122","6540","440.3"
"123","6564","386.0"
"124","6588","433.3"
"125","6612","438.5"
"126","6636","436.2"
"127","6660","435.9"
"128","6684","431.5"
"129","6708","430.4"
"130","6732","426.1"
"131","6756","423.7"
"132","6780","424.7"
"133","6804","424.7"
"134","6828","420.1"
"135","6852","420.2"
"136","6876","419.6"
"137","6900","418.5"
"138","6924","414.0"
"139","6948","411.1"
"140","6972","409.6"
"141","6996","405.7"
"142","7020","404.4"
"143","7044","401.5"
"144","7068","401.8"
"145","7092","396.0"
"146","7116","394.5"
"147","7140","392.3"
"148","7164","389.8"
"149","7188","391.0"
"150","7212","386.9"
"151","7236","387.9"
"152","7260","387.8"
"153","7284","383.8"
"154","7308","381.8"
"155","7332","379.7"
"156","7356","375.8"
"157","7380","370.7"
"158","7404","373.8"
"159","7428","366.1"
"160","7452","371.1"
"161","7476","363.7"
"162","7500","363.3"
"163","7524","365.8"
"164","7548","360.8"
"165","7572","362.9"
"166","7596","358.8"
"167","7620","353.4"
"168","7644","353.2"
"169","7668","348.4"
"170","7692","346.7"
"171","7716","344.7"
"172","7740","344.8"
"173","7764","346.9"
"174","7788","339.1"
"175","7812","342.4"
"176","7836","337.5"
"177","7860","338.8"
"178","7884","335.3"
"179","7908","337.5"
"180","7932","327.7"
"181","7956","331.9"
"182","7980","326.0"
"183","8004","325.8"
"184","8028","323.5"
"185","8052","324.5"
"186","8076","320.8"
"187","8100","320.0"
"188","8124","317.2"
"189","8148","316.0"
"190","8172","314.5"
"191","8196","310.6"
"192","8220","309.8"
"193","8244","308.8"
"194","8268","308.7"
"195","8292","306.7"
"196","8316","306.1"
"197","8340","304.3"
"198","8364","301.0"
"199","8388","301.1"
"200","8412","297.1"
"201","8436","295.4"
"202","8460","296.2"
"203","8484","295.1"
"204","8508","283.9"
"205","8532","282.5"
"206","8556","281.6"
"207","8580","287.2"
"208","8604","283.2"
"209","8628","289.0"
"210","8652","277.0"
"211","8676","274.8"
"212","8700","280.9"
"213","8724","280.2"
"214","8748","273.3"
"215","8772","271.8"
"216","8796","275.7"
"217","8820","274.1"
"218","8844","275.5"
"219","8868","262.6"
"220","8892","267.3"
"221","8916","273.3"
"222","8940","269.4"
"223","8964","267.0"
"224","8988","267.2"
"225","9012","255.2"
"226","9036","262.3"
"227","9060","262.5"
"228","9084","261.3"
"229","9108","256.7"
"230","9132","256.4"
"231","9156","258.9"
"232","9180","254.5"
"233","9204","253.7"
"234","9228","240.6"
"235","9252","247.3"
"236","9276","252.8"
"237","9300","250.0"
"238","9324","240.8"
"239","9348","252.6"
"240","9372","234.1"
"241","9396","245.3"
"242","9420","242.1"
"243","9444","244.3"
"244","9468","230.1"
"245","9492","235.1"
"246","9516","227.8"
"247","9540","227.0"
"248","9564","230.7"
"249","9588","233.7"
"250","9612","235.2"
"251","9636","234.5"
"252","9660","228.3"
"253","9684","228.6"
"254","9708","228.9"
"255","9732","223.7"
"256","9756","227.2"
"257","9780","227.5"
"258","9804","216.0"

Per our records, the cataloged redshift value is 0.00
